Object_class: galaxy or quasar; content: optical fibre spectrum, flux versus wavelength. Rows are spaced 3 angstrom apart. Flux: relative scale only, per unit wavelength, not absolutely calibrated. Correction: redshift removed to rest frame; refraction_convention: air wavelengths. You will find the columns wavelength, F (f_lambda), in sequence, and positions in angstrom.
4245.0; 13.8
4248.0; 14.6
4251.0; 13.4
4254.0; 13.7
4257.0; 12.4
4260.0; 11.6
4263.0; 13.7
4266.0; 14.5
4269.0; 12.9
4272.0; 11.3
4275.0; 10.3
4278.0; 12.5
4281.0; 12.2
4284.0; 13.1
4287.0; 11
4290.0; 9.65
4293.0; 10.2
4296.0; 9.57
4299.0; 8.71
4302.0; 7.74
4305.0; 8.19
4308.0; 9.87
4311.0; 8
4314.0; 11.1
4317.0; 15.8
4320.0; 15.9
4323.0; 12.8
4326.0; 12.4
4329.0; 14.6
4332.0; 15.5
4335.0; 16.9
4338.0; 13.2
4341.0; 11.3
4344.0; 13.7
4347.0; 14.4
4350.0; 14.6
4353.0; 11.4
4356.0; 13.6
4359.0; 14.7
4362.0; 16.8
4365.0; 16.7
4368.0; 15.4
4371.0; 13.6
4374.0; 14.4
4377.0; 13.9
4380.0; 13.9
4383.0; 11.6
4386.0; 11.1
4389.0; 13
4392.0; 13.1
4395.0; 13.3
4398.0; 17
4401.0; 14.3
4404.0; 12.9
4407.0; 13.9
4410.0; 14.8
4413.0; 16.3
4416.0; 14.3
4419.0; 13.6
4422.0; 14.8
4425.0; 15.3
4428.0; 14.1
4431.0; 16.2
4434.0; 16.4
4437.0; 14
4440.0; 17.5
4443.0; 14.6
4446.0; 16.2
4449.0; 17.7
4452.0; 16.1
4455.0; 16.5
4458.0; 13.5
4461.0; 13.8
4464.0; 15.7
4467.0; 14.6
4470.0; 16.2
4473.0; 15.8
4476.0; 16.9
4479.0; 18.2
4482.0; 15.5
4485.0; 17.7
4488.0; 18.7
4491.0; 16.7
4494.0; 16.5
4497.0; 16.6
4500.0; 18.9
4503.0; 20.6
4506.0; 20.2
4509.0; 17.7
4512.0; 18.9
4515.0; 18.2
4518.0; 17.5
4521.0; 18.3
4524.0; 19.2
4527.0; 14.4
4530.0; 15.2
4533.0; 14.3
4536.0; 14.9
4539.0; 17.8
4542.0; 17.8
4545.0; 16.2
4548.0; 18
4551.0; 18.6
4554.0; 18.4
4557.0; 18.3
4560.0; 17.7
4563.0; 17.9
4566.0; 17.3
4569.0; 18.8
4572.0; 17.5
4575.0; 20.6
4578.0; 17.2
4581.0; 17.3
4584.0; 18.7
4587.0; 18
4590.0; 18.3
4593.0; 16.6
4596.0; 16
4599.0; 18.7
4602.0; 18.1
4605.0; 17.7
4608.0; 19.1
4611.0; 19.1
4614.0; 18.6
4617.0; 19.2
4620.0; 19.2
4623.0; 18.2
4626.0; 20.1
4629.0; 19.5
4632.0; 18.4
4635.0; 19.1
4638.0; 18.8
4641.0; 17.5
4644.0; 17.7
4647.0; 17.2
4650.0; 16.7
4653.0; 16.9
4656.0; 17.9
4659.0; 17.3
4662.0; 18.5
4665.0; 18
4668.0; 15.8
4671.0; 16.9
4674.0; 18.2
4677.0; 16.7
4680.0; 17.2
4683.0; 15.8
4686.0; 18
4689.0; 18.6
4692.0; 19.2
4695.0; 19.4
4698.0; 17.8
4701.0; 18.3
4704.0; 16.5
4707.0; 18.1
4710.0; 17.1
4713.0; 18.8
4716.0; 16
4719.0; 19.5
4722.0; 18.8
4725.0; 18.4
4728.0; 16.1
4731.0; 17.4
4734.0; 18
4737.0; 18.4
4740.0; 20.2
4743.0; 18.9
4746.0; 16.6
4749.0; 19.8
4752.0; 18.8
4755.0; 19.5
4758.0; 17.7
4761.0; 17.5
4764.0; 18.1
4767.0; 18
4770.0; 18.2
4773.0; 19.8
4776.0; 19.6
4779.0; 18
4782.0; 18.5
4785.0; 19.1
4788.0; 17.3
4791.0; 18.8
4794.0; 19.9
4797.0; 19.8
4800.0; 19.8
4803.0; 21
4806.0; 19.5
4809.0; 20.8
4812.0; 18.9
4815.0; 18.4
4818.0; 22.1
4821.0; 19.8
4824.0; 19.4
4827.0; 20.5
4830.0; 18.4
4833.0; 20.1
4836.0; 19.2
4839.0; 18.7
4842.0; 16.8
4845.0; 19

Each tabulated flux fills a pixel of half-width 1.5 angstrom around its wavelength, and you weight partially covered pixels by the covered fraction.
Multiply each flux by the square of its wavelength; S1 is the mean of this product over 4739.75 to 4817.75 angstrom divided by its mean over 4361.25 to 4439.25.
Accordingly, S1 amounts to 1.55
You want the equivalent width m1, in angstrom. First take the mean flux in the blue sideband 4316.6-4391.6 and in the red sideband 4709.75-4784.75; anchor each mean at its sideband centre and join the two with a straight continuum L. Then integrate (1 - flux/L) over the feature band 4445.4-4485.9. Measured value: -2.0 angstrom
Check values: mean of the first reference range 14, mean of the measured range 16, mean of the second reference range 18.3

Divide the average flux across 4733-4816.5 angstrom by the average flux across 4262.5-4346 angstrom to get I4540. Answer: 1.57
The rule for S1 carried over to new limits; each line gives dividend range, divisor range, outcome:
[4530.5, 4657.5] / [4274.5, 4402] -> 1.57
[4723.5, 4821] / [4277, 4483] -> 1.61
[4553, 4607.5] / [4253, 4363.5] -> 1.63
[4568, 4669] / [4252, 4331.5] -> 1.79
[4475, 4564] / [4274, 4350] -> 1.60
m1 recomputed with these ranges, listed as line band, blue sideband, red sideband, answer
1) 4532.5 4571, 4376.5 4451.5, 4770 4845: -2.9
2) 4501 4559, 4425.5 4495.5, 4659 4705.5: -3.8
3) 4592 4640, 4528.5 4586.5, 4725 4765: -2.2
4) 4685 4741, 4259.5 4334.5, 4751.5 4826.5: -0.3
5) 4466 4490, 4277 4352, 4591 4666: -2.3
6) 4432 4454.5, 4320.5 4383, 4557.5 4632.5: -0.5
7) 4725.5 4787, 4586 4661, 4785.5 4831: 2.6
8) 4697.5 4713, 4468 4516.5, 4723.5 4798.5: 0.6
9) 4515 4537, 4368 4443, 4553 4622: 0.6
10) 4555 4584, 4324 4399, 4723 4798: -3.2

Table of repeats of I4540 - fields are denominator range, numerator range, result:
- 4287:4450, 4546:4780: 1.33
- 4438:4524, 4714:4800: 1.09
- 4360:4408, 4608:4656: 1.31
